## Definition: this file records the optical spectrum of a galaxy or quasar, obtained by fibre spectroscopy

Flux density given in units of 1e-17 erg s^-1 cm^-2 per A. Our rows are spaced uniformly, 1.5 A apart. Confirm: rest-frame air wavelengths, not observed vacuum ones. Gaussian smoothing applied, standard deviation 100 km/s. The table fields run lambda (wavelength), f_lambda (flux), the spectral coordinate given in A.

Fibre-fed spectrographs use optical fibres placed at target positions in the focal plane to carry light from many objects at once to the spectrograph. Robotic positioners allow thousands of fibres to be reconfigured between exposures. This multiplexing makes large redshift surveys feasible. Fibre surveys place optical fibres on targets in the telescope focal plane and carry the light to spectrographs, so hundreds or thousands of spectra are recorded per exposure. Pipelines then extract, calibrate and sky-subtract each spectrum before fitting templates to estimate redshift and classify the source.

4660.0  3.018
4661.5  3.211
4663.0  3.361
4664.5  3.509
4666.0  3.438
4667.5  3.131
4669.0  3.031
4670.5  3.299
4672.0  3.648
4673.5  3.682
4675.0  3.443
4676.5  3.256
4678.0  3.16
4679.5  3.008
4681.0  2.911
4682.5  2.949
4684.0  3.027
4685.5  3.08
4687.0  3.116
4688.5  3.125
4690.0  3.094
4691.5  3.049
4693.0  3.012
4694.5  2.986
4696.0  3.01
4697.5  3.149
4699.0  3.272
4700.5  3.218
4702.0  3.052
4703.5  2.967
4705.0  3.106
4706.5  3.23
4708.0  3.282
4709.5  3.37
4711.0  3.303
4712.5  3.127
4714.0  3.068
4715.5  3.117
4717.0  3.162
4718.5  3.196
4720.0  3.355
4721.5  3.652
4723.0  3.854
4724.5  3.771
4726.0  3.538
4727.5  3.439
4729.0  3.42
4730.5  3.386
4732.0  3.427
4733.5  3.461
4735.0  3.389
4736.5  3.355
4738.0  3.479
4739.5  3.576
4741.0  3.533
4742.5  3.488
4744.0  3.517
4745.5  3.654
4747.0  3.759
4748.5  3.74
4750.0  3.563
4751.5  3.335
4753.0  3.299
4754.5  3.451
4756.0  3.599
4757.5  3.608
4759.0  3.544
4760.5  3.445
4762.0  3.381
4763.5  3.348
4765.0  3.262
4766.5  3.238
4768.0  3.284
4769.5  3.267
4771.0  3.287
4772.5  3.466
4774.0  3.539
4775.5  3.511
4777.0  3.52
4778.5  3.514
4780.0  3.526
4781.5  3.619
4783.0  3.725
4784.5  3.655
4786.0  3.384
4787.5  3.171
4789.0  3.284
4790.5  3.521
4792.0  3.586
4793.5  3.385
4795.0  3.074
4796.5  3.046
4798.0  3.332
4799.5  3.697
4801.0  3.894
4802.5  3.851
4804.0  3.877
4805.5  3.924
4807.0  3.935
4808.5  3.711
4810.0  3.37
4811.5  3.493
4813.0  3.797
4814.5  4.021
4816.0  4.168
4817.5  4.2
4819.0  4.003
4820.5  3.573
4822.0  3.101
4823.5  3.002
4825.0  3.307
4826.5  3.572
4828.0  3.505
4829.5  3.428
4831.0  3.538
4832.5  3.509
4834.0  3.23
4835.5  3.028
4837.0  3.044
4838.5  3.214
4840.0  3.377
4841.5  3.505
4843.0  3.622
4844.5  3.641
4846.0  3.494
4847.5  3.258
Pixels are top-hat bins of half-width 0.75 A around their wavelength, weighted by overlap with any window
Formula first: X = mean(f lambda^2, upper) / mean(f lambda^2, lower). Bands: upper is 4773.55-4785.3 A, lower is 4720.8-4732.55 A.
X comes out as 1.0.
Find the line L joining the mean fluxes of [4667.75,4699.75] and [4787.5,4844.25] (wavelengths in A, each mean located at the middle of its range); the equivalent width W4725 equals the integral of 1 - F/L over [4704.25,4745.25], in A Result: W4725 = -1.5 A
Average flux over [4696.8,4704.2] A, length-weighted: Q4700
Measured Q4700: 3.13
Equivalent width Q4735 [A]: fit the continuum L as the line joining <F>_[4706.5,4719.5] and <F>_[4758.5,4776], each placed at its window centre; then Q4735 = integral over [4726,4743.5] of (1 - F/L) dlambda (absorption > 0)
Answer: -1.0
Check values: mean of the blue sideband 3.21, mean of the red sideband 3.38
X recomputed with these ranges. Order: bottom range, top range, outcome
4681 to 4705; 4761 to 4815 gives 1.19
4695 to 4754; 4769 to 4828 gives 1.09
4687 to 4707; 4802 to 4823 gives 1.28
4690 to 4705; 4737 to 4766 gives 1.16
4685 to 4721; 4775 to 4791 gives 1.15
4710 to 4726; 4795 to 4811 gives 1.12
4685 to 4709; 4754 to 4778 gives 1.13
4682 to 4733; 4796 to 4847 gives 1.15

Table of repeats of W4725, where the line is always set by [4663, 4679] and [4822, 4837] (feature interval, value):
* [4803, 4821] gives -2.8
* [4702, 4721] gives 0.9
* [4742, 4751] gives -0.8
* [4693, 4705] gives 0.9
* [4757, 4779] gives -0.5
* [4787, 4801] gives -0.2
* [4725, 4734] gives -0.3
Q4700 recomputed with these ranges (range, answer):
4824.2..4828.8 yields 3.46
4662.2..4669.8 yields 3.29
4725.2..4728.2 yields 3.49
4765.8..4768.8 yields 3.26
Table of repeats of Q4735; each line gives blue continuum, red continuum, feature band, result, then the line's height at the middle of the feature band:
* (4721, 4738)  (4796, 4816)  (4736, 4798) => 2.74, 3.61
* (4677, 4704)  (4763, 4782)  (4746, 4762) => -0.93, 3.33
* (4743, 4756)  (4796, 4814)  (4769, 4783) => 0.45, 3.61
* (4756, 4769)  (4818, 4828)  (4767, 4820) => -2.50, 3.43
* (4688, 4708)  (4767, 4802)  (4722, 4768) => -2.84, 3.29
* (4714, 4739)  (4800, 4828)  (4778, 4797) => 1.02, 3.62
